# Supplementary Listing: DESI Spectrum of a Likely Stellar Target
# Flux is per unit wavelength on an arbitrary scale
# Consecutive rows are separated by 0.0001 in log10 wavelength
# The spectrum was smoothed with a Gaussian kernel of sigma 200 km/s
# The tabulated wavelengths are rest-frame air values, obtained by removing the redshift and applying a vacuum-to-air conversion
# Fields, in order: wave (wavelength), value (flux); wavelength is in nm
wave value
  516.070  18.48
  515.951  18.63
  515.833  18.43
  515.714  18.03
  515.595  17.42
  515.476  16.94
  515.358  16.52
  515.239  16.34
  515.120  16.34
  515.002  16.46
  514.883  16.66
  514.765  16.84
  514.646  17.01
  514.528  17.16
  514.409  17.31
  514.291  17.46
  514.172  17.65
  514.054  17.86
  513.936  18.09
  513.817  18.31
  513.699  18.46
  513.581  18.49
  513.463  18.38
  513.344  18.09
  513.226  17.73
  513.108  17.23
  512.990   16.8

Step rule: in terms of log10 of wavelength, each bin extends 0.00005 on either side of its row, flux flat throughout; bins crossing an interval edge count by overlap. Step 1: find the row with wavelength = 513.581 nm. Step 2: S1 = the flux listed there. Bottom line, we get 18.49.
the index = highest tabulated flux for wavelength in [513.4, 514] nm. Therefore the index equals 18.49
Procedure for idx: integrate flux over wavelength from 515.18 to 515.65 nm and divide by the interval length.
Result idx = 16.8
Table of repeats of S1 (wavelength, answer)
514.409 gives 17.31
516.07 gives 18.48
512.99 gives 16.8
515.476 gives 16.94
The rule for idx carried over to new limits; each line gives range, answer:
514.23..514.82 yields 17.1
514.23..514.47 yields 17.3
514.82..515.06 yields 16.6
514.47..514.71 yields 17.1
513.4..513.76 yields 18.4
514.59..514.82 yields 16.9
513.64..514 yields 18.3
